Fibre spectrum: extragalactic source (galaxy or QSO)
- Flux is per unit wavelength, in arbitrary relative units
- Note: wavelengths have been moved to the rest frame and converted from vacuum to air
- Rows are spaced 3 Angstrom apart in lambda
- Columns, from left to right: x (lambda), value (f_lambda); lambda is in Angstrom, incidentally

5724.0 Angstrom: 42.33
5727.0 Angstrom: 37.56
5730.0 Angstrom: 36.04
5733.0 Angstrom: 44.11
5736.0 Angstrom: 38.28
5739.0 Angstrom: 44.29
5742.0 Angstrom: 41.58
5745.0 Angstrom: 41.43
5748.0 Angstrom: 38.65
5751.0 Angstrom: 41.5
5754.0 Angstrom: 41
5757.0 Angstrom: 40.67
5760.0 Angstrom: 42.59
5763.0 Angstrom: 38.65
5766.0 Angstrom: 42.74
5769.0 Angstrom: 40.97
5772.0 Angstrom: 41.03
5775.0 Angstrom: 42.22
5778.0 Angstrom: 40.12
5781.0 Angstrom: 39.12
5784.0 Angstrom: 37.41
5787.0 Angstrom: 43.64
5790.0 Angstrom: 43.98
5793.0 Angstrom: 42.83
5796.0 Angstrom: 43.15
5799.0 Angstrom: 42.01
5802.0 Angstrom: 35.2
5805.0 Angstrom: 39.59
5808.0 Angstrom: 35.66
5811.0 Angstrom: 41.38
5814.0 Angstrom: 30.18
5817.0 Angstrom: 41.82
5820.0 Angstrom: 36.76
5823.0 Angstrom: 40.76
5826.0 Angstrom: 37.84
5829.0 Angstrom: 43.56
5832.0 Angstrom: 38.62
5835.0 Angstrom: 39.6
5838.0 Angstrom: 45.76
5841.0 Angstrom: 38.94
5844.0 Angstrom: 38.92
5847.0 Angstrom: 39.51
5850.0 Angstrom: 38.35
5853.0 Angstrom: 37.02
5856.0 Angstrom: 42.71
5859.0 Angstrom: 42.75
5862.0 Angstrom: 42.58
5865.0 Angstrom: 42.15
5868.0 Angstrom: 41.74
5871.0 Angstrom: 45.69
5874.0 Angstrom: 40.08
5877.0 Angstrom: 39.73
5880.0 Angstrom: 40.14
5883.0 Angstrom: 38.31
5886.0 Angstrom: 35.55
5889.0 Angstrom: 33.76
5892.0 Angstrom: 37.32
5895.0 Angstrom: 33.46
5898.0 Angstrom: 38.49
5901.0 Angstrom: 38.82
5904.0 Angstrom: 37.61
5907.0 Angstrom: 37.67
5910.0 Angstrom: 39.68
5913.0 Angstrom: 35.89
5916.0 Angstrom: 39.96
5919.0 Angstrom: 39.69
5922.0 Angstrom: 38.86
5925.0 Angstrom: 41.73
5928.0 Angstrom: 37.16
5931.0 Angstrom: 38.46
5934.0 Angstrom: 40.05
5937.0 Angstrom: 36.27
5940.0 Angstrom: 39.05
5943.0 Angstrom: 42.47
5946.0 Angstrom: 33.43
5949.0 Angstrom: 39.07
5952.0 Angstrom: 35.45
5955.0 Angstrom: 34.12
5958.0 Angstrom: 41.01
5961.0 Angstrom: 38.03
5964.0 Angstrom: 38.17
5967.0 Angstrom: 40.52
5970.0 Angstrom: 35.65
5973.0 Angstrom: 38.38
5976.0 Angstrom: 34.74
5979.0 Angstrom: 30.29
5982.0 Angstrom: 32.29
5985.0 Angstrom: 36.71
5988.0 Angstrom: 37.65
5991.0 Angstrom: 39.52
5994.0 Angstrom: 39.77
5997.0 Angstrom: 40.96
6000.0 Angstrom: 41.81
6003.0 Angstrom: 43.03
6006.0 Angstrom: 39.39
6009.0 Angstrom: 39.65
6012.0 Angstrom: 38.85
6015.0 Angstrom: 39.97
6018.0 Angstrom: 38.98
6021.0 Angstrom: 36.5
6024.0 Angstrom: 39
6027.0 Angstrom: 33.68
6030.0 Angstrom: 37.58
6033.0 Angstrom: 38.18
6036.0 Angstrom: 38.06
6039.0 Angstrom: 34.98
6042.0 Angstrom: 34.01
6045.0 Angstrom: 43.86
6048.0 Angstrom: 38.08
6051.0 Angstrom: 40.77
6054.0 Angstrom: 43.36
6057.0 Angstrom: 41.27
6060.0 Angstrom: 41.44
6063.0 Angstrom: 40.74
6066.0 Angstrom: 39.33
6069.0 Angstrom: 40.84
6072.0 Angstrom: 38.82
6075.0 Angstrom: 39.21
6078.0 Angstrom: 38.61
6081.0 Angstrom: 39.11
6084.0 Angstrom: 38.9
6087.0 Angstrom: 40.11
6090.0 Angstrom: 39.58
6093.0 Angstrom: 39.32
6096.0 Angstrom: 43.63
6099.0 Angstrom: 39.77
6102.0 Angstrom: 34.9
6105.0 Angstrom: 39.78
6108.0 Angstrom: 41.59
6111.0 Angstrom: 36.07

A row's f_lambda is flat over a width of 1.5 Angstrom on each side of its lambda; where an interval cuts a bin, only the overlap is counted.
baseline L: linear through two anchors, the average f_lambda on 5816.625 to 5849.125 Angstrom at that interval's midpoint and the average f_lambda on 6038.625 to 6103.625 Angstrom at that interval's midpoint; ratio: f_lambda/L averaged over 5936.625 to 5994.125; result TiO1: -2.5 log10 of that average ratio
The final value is 0.08 mag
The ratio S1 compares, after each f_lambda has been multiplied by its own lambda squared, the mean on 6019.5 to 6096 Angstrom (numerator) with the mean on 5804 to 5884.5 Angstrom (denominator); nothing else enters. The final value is 1.1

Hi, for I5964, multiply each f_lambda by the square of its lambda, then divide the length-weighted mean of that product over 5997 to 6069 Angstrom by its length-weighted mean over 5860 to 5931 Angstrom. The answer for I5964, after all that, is 1.06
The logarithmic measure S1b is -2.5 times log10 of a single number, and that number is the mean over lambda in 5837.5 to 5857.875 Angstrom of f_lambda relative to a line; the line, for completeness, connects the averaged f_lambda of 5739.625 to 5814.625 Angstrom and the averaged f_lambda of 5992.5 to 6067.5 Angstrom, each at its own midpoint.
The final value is 0.01 mag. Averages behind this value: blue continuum 40.5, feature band 39.9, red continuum 39.3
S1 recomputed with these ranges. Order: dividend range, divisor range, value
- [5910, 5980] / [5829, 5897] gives 0.98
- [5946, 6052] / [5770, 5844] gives 1.01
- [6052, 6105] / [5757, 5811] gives 1.08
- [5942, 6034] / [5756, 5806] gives 0.99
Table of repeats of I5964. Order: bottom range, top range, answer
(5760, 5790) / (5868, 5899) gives 0.97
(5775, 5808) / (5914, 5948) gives 1.00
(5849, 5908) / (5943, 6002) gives 0.99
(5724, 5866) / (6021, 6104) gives 1.06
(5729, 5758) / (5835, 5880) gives 1.05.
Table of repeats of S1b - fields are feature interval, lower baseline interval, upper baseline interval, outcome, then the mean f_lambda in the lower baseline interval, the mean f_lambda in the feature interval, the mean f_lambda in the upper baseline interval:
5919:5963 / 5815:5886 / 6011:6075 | 0.041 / 40.4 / 38.3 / 39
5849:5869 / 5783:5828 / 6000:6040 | -0.049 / 39.5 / 41.1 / 38.5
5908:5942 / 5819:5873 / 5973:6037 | 0.015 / 40.8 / 38.8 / 37.9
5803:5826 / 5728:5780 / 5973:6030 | 0.062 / 40.9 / 37.9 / 37.9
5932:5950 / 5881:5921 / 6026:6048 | -0.027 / 37.5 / 38.4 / 37.3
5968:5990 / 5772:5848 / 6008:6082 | 0.115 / 40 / 35.3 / 39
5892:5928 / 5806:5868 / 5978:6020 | 0.027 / 39.8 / 38.3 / 38.6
